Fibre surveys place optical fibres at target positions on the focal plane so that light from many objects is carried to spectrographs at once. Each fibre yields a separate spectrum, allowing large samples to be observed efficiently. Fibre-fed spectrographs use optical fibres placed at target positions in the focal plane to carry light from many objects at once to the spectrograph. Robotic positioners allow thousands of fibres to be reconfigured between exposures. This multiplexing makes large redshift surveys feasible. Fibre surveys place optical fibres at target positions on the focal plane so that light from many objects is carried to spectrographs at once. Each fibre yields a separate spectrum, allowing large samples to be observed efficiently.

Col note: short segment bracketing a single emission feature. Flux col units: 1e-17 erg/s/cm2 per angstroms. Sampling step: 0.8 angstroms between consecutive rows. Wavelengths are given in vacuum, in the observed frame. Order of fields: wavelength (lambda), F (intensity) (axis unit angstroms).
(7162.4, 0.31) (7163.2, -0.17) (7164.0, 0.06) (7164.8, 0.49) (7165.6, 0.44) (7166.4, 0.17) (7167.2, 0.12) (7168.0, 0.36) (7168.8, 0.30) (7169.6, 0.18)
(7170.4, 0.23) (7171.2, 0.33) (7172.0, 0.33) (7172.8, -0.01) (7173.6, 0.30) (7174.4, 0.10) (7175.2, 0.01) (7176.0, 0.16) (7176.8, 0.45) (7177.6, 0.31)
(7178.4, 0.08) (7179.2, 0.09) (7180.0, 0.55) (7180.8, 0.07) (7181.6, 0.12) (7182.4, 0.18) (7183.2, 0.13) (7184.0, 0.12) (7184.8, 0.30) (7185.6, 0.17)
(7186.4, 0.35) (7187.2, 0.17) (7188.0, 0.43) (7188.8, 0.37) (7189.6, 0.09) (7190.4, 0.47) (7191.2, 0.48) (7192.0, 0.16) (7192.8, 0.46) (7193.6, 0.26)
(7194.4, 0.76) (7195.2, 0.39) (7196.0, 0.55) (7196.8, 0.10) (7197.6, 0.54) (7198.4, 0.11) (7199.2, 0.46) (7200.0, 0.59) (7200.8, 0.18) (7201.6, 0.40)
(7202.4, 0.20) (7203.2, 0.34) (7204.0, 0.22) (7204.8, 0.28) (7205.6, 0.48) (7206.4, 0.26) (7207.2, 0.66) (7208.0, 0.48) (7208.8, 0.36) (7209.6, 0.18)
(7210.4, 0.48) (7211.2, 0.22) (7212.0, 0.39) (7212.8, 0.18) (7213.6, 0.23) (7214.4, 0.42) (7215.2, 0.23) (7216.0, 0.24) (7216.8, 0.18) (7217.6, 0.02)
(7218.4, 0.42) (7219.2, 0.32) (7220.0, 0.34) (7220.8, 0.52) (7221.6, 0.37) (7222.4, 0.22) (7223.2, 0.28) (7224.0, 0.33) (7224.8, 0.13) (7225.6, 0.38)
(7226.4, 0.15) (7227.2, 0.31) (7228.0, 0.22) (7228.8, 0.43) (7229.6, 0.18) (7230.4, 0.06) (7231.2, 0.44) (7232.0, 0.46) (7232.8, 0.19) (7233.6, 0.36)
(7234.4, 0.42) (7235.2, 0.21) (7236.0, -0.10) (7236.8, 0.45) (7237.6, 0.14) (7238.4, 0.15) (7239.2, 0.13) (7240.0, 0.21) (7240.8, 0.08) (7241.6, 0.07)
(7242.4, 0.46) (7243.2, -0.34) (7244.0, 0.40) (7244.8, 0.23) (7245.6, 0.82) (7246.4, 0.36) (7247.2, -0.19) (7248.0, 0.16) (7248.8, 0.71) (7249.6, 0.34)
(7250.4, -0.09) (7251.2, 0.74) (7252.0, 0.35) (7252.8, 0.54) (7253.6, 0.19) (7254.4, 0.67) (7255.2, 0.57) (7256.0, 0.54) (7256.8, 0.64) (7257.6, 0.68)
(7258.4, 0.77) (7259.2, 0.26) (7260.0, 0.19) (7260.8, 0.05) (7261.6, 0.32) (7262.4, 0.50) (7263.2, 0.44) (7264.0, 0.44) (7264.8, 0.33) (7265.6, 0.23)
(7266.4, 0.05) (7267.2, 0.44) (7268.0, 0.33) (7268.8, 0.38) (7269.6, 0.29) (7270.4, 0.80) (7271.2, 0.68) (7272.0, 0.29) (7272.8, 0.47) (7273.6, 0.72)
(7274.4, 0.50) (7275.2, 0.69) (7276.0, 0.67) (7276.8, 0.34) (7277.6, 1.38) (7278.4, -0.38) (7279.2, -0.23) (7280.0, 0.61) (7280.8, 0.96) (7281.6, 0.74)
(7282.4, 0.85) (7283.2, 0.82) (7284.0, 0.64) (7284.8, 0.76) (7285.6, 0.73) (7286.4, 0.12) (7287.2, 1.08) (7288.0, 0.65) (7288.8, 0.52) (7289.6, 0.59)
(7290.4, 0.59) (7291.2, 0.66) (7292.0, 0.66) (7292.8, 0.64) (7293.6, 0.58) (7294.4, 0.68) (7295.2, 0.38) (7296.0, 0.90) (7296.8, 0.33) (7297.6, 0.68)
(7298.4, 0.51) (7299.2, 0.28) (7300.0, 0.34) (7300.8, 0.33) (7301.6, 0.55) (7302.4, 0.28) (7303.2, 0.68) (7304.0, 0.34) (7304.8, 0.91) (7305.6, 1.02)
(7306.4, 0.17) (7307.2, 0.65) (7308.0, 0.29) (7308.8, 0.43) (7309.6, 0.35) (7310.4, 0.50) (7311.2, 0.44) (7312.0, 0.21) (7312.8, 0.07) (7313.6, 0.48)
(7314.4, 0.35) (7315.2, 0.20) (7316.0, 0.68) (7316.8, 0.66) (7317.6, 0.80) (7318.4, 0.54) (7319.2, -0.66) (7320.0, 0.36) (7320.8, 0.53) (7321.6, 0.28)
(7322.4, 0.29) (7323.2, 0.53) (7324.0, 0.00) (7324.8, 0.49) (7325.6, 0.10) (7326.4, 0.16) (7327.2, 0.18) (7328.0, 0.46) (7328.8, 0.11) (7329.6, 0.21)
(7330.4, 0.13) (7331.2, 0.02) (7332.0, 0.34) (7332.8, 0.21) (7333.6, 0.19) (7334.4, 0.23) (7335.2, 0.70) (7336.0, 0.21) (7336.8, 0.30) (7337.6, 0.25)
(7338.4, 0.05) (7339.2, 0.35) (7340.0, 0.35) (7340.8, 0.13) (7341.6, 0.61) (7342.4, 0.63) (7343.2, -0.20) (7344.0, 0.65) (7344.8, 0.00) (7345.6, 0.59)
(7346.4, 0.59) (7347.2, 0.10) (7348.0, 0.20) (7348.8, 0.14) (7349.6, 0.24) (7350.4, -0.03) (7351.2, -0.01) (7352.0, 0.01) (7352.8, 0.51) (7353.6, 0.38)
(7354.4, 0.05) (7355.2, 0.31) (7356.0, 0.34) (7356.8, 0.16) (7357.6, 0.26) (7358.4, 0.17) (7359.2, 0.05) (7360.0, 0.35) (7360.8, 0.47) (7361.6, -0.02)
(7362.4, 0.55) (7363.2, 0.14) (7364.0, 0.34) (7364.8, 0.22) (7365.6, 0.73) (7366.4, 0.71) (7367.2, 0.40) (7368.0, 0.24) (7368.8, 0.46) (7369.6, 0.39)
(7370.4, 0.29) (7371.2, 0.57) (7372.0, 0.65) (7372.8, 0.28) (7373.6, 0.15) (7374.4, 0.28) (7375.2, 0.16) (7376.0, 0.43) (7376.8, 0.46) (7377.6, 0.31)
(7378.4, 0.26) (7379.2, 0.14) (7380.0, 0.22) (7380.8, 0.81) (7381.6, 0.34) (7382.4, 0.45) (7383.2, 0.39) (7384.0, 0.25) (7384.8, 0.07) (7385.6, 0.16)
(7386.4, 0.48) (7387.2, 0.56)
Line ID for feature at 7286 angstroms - Mg II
